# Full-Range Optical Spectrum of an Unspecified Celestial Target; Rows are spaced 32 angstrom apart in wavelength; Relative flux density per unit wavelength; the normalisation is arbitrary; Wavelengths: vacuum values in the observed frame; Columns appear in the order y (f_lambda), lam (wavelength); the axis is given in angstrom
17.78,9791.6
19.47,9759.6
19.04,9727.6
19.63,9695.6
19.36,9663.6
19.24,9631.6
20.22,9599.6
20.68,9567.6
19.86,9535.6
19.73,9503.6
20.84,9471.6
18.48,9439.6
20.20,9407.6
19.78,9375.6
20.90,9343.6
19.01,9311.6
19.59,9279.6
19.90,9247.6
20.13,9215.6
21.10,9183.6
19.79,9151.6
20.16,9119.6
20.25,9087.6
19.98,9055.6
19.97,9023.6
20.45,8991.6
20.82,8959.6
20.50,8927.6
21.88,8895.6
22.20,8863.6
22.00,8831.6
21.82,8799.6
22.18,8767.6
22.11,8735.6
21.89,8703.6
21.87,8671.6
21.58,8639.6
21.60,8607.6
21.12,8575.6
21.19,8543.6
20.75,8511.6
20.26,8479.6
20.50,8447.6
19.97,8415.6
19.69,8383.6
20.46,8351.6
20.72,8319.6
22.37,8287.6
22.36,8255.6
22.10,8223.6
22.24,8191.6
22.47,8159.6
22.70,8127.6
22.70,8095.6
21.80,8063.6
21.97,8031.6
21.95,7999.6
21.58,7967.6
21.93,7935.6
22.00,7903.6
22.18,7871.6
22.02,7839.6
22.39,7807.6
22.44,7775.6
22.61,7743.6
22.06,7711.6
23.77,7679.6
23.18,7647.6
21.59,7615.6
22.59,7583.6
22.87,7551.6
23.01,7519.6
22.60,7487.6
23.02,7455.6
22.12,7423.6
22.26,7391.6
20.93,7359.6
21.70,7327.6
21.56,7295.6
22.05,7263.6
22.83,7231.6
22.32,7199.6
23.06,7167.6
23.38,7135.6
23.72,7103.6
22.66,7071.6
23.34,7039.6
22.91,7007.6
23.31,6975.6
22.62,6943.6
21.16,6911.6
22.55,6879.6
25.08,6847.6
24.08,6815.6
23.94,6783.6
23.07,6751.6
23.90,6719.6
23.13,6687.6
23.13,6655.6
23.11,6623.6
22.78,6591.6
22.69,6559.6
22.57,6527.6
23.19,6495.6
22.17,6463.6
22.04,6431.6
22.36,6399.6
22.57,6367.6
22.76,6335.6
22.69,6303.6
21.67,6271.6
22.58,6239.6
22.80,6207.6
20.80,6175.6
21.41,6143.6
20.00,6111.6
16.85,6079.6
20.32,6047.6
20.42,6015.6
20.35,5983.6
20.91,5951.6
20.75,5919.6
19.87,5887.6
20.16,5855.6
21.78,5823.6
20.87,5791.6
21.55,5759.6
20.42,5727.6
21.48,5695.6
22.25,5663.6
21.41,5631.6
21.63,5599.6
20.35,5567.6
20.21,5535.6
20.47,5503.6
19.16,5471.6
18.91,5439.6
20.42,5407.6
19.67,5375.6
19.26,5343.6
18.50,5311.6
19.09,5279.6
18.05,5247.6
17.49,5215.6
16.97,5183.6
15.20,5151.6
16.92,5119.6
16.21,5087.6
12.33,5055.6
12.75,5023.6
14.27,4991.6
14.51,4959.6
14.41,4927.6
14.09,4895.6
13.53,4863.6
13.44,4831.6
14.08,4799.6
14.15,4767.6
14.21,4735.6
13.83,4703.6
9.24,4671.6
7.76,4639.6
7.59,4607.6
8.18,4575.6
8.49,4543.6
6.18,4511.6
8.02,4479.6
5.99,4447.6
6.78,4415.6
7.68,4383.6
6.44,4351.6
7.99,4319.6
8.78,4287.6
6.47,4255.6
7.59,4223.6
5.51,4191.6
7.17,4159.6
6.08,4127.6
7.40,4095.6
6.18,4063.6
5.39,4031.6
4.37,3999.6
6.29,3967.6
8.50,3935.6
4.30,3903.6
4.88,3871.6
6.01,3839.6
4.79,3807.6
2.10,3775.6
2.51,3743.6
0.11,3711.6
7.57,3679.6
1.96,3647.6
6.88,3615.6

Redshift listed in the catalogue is 0.174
